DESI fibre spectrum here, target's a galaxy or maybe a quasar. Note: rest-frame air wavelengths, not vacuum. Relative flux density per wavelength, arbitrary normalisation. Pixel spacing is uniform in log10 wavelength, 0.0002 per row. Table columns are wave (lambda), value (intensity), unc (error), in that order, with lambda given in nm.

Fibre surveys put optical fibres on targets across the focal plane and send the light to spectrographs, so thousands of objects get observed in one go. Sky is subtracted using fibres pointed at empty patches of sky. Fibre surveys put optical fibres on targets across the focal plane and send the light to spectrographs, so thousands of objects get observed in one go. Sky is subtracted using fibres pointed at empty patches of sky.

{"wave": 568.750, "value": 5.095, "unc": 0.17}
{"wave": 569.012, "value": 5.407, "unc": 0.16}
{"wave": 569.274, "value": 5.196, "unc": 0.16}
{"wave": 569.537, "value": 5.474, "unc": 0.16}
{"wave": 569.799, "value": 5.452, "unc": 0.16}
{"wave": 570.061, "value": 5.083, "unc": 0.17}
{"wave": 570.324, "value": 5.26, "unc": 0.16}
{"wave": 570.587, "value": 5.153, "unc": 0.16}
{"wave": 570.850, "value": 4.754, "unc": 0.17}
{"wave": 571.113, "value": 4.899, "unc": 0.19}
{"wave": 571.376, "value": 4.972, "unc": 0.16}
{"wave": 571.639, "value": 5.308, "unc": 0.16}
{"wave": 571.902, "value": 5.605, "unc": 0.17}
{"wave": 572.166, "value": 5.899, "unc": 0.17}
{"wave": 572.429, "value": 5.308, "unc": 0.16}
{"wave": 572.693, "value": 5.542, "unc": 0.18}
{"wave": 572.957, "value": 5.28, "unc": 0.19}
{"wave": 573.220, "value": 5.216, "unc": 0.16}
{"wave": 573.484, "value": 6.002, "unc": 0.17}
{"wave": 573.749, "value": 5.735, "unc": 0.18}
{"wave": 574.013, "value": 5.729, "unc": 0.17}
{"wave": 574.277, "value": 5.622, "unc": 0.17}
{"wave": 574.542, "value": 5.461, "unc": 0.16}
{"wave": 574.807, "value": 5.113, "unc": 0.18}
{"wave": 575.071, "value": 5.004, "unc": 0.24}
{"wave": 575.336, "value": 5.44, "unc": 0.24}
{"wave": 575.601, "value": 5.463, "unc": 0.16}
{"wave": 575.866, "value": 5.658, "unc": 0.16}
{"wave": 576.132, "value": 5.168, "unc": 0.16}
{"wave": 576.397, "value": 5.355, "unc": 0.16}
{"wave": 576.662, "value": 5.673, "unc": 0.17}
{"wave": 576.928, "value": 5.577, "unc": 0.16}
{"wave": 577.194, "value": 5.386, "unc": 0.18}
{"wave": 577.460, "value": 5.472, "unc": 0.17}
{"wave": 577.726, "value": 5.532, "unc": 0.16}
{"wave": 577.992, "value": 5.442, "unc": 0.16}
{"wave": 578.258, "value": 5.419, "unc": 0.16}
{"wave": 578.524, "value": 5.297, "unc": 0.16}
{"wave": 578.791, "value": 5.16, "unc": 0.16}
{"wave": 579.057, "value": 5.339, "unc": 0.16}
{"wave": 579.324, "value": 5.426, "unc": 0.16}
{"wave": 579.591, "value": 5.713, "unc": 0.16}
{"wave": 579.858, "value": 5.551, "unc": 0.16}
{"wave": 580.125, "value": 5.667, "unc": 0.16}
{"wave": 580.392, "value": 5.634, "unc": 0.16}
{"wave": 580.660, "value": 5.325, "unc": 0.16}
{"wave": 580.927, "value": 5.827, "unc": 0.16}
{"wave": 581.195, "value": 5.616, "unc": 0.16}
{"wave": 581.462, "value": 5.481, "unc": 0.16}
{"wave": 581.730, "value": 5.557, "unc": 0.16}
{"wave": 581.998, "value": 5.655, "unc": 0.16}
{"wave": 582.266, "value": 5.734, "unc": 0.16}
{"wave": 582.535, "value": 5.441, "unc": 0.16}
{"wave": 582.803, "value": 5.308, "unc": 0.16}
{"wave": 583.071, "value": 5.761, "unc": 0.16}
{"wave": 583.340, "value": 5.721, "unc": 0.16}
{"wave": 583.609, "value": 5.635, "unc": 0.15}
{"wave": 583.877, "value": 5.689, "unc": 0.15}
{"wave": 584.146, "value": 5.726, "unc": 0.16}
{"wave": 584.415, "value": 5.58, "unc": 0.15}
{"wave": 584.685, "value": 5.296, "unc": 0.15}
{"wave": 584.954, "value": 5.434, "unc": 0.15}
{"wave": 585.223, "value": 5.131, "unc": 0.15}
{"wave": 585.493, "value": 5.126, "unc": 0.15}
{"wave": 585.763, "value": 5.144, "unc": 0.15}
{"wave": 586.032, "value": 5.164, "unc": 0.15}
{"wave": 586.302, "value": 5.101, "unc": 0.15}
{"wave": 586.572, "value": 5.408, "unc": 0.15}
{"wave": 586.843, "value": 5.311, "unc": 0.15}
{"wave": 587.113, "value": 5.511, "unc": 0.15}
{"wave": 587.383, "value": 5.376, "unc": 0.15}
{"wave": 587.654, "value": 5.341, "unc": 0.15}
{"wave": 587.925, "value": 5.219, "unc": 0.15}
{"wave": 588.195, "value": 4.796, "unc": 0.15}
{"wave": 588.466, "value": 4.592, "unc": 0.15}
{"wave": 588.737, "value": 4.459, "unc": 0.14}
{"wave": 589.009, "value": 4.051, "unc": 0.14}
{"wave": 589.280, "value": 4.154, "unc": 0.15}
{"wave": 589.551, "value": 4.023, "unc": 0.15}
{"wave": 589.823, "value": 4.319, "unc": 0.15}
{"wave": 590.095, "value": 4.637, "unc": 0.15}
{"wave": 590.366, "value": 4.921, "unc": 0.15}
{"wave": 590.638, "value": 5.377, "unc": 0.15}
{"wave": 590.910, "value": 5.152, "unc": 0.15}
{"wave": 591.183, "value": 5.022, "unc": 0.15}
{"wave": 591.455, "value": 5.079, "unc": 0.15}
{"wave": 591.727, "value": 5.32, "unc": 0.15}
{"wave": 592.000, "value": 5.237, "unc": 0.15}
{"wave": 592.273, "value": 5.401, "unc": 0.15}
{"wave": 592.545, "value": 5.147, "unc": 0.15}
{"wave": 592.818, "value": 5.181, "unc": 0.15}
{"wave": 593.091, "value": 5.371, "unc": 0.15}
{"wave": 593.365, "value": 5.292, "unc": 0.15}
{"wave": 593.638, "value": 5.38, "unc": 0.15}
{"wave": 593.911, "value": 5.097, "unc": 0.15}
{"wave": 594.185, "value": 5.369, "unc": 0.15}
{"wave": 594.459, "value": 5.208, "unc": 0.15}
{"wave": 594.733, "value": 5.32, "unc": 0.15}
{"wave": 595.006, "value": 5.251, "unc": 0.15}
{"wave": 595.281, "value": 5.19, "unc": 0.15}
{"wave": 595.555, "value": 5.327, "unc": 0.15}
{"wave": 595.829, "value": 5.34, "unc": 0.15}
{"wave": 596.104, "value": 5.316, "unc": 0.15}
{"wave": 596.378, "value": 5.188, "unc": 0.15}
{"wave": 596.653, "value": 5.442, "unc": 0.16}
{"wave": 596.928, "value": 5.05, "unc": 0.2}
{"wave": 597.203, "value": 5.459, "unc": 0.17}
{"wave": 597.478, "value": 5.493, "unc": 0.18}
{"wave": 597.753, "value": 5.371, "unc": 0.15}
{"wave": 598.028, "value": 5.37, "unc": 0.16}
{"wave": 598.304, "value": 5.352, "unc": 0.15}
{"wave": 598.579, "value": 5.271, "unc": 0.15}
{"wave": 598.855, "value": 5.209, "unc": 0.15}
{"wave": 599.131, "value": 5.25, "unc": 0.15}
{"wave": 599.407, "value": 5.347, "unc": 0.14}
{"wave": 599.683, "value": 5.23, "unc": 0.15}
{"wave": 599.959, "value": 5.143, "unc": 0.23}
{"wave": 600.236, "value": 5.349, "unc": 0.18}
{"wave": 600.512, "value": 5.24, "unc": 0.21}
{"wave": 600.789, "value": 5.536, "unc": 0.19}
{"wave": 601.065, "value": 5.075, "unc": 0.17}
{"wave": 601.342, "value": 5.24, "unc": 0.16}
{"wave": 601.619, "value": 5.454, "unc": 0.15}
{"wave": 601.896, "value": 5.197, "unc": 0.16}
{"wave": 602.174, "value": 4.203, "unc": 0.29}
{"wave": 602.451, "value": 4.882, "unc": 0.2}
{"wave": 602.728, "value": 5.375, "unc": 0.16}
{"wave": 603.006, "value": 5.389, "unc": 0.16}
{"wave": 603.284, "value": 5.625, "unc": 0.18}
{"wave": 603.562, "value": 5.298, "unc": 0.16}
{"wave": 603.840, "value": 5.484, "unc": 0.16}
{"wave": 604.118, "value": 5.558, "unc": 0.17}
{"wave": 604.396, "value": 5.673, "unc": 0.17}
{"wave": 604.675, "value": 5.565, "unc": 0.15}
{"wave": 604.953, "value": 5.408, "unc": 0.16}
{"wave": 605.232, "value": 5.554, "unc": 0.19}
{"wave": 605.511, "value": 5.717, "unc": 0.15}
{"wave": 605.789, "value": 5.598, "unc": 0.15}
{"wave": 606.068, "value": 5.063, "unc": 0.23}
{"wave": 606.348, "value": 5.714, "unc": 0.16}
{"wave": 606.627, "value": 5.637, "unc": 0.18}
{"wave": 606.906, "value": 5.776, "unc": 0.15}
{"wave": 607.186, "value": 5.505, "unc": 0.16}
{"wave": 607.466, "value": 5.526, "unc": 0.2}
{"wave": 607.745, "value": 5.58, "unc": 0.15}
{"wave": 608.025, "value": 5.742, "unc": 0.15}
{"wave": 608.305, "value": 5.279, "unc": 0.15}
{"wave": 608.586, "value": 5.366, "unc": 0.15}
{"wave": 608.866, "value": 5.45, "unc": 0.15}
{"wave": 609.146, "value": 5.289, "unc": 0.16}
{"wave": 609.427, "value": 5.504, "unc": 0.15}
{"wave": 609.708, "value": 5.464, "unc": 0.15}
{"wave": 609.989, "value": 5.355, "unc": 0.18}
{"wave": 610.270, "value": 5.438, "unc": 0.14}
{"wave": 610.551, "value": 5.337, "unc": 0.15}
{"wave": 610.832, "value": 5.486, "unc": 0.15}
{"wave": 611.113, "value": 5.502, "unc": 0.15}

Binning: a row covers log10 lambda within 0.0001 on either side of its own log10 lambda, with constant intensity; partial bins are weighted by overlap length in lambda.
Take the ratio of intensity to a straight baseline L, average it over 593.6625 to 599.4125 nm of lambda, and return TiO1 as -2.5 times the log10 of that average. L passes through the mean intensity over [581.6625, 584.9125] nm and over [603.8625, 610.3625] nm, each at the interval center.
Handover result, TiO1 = 0.050 mag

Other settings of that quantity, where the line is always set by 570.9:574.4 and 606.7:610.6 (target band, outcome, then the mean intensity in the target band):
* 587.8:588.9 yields 0.15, 4.74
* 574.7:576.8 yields 0.02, 5.36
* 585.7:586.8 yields 0.05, 5.22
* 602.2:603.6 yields 0.05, 5.23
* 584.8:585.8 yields 0.05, 5.22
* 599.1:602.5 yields 0.06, 5.17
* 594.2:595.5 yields 0.04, 5.26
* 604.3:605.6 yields -0.02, 5.57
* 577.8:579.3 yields 0.02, 5.35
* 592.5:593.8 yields 0.04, 5.28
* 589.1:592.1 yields 0.14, 4.82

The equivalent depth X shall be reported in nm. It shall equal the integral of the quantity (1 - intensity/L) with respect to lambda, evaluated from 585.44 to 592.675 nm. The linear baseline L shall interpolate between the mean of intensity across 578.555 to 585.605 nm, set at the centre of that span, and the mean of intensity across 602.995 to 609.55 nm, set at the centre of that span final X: 0.71 nm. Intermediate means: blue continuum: 5.52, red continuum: 5.51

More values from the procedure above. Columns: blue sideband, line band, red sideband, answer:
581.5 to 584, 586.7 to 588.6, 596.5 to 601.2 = 0.12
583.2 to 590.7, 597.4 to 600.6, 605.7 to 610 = 0.01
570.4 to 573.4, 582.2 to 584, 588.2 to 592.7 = -0.22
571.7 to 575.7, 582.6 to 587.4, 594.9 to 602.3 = -0.03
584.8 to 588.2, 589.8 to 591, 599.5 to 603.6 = 0.07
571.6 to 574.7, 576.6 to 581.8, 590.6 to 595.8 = -0.03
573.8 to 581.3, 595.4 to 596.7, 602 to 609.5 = 0.03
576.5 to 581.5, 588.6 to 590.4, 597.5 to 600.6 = 0.35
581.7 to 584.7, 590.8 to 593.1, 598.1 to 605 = 0.11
